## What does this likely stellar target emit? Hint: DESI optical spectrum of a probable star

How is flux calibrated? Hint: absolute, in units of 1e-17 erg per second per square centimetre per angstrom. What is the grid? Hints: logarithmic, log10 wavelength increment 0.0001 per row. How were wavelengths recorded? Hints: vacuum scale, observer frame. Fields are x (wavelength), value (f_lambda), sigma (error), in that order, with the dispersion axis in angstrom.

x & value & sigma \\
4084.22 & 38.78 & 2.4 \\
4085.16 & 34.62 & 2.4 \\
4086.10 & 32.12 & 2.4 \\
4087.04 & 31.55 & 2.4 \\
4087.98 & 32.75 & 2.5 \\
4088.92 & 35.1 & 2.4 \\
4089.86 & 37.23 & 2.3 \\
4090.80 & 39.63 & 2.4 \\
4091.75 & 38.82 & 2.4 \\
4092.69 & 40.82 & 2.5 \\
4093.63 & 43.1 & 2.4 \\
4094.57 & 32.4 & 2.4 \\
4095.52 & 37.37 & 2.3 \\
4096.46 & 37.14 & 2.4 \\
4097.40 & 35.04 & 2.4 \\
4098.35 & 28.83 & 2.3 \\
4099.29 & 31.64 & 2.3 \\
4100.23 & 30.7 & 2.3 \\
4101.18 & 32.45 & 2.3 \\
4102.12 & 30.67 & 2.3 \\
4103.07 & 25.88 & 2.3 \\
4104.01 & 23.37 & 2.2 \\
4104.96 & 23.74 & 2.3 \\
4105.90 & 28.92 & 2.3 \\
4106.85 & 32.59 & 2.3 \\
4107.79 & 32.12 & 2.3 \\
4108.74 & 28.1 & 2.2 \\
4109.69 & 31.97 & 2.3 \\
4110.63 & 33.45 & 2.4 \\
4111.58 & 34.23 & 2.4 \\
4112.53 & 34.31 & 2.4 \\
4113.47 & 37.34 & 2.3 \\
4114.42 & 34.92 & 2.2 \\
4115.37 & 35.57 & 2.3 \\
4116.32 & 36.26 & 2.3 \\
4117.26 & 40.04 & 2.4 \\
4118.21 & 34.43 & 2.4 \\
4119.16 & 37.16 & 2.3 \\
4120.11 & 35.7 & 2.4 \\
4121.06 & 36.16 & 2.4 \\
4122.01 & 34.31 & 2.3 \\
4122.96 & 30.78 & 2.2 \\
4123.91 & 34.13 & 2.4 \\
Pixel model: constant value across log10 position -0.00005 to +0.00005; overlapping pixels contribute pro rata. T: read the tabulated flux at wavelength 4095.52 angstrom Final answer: 37.37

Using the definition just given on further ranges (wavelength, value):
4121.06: 36.16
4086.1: 32.12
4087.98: 32.75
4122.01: 34.31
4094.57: 32.4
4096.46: 37.14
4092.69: 40.82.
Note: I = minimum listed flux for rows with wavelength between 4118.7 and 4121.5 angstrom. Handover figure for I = 35.7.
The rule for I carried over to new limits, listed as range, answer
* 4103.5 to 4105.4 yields 23.37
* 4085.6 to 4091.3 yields 31.55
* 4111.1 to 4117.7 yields 34.23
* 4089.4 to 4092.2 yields 37.23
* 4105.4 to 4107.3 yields 28.92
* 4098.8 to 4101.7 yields 30.7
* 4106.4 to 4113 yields 28.1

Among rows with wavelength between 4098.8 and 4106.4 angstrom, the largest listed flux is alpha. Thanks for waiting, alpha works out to 32.45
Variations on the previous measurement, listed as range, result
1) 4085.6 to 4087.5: 32.12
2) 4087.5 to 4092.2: 39.63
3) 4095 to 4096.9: 37.37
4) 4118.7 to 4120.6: 37.16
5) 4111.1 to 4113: 34.31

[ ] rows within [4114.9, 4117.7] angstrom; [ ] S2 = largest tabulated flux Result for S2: 40.04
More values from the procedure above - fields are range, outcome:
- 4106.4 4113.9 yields 37.34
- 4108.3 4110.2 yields 31.97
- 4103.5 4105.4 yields 23.74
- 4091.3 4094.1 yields 43.1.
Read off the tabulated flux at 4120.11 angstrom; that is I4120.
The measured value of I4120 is 35.7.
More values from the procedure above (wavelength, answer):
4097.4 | 35.04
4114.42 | 34.92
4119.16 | 37.16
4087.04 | 31.55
